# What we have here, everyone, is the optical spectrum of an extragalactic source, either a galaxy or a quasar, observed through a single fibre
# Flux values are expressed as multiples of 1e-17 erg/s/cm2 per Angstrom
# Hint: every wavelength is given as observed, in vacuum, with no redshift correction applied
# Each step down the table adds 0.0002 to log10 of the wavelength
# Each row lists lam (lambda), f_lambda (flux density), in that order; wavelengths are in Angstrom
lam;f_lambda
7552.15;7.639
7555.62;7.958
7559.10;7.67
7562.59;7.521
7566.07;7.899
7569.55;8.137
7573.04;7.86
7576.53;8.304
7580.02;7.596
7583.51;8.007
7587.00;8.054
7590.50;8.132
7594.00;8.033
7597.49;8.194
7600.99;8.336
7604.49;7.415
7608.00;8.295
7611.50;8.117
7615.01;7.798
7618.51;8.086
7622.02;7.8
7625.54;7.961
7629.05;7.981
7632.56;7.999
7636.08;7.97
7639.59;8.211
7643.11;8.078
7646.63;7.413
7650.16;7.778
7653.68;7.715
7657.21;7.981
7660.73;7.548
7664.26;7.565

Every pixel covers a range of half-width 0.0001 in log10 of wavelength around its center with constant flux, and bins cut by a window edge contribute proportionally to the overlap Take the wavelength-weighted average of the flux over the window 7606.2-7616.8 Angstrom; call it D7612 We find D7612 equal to 8.07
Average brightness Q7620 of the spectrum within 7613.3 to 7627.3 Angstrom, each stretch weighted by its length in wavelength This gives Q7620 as 7.91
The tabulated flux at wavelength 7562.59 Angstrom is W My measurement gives 7.521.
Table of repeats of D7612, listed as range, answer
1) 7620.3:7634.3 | 7.93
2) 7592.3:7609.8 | 8.06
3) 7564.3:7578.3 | 8.05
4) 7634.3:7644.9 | 8.09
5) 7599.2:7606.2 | 7.88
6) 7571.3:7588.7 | 7.97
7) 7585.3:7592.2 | 8.09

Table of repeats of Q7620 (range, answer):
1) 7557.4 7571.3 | 7.81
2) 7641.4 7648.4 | 7.74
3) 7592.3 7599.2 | 8.12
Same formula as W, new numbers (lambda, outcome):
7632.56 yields 7.999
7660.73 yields 7.548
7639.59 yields 8.211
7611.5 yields 8.117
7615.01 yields 7.798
